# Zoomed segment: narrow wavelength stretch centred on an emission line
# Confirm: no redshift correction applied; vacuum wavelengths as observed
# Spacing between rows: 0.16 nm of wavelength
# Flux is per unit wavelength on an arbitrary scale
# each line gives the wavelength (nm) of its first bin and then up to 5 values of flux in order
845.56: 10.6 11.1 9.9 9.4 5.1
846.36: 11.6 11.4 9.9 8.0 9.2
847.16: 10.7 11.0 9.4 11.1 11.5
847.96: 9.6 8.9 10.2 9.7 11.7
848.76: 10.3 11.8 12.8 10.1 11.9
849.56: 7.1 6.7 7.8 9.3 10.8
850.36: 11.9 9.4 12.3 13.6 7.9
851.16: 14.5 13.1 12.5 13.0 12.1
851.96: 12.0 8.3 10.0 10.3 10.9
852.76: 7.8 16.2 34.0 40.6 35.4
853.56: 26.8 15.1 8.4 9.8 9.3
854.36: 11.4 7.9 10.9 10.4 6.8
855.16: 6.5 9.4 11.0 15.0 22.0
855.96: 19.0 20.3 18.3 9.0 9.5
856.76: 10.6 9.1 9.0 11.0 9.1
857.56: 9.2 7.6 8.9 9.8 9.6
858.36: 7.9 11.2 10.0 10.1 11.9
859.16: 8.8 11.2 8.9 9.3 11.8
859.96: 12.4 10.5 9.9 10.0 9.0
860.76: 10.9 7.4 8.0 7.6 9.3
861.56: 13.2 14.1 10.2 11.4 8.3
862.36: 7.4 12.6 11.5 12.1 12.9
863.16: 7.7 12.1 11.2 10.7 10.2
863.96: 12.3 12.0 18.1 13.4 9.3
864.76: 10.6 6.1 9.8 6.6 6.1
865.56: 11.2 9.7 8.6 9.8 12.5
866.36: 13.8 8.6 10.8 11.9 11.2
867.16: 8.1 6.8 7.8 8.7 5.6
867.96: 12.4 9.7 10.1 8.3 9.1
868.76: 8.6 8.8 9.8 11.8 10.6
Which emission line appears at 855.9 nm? [N II] 6583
